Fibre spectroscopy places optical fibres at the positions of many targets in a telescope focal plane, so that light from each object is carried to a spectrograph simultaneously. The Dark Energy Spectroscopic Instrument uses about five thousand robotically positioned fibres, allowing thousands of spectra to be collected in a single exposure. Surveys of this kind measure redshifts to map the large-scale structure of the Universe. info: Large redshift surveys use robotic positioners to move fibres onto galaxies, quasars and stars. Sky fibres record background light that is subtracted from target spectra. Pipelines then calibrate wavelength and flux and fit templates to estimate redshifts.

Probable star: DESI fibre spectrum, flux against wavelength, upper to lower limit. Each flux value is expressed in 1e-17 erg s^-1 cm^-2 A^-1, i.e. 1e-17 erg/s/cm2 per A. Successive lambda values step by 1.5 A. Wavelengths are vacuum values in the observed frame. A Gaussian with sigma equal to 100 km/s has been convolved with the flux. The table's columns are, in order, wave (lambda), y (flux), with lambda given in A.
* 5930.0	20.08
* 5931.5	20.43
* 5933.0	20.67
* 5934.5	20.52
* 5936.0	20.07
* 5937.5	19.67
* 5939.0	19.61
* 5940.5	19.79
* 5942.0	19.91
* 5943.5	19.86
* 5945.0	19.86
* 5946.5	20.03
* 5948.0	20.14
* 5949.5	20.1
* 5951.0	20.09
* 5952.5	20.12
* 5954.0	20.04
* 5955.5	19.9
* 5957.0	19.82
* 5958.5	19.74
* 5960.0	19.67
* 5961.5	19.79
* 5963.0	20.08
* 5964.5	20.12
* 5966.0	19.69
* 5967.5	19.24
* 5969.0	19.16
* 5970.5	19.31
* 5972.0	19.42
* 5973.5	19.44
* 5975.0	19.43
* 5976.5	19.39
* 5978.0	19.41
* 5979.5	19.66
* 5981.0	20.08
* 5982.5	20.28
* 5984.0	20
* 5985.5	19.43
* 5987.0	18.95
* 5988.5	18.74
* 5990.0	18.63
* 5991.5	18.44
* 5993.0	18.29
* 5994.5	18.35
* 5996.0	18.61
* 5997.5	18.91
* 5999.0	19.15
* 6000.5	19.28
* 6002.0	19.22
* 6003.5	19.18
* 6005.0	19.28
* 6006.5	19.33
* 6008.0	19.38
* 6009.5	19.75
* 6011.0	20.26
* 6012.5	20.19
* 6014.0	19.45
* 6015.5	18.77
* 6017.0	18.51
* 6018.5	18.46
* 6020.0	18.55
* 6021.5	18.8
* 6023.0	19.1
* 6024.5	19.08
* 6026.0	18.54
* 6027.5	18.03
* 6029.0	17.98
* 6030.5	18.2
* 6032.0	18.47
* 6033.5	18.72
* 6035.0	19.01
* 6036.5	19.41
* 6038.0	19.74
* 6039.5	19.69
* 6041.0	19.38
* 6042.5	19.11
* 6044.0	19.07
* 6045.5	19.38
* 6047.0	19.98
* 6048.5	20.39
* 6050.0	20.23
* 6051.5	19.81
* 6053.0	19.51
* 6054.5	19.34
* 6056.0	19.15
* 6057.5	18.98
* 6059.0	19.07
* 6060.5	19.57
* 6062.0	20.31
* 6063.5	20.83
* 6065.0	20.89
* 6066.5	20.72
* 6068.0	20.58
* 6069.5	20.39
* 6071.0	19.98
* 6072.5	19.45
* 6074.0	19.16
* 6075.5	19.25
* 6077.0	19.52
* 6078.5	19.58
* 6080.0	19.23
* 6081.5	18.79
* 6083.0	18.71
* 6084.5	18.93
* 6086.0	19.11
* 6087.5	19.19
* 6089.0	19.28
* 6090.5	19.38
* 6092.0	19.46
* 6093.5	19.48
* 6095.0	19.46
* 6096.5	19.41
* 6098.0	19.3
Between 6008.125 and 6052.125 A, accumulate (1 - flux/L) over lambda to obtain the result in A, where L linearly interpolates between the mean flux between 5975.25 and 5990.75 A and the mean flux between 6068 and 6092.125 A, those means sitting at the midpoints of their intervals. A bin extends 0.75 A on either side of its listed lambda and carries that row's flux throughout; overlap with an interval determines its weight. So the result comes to 0.54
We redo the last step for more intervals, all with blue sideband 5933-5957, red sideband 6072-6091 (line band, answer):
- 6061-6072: -0.7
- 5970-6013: 0.9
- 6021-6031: 0.5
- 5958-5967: 0.0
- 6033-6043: 0.1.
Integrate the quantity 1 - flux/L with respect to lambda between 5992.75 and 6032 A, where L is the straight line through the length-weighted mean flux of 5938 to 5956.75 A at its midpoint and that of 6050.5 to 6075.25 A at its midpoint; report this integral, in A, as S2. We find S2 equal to 1.86 A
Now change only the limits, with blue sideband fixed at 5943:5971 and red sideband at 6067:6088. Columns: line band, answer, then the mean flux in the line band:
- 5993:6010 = 0.5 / 19.1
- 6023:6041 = 0.7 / 18.8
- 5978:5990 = 0.1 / 19.5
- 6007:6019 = 0.2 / 19.4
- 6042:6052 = -0.1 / 19.7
